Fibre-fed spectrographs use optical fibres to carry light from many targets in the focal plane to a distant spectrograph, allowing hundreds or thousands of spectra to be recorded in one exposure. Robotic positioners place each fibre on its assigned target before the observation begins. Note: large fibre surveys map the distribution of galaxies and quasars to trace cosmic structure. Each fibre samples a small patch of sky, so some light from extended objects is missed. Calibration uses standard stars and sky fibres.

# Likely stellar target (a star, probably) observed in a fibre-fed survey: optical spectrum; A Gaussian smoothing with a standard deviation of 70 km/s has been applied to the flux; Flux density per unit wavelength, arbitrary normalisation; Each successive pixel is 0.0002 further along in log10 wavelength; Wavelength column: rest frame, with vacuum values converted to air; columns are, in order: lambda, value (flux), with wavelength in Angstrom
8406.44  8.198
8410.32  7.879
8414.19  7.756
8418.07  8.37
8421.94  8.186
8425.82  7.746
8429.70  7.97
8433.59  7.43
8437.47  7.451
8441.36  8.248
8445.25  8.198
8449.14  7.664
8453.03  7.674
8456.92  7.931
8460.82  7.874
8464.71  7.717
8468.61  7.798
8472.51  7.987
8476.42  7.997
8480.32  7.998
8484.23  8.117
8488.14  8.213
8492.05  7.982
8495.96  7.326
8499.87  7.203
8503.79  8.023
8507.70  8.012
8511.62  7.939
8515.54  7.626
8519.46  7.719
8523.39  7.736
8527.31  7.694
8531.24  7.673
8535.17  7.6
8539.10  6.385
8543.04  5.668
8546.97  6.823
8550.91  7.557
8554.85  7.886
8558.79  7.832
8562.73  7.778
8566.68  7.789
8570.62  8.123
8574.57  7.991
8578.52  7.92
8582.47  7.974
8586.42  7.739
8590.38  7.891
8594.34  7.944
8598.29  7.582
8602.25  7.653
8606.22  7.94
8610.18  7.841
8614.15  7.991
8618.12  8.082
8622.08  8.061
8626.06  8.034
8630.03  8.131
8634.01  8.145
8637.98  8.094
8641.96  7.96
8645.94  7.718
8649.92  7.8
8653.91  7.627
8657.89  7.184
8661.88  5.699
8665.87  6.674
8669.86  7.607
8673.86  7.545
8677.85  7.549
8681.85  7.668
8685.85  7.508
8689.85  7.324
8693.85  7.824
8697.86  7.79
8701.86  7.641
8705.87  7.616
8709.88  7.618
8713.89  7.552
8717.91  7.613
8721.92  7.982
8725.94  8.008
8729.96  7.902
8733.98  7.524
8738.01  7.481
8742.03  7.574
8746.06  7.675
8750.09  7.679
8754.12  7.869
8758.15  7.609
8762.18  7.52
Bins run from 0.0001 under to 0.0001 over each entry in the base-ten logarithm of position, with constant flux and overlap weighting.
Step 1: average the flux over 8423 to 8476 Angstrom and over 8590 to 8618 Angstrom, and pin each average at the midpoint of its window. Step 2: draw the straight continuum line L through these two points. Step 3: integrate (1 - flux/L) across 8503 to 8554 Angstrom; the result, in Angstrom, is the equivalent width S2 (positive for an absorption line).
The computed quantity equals 2.8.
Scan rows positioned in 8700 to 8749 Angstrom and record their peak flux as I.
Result 8.008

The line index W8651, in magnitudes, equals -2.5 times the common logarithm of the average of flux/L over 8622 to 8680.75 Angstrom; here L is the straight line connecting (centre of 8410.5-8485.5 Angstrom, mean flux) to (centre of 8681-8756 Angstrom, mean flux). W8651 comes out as 0.02 mag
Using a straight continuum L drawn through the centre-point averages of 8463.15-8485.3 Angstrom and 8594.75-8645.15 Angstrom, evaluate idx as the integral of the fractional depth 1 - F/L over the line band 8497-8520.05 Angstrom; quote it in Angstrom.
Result 0.6 Angstrom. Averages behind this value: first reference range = 7.93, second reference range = 7.95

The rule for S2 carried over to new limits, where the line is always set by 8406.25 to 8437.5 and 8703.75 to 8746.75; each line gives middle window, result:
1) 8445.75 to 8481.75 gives 0.0 Angstrom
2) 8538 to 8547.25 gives 1.9 Angstrom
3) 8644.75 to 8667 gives 1.8 Angstrom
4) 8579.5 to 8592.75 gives -0.2 Angstrom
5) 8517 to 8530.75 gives 0.2 Angstrom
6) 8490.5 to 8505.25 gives 0.4 Angstrom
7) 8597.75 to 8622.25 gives -0.4 Angstrom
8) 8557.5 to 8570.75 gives -0.1 Angstrom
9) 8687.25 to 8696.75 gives 0.1 Angstrom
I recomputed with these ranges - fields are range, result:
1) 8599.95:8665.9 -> 8.145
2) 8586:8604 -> 7.944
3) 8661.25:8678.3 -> 7.607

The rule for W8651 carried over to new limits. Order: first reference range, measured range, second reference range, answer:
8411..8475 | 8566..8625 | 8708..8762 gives -0.02 mag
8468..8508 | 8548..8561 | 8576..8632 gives 0.03 mag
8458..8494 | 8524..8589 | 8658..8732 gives 0.04 mag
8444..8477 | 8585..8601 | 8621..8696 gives -0.02 mag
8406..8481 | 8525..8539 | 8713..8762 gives 0.05 mag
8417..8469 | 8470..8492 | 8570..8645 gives -0.02 mag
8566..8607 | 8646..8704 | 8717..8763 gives 0.05 mag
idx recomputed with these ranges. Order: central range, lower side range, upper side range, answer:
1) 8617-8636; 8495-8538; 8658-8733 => -1.3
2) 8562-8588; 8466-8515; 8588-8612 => -0.3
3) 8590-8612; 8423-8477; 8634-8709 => -0.5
